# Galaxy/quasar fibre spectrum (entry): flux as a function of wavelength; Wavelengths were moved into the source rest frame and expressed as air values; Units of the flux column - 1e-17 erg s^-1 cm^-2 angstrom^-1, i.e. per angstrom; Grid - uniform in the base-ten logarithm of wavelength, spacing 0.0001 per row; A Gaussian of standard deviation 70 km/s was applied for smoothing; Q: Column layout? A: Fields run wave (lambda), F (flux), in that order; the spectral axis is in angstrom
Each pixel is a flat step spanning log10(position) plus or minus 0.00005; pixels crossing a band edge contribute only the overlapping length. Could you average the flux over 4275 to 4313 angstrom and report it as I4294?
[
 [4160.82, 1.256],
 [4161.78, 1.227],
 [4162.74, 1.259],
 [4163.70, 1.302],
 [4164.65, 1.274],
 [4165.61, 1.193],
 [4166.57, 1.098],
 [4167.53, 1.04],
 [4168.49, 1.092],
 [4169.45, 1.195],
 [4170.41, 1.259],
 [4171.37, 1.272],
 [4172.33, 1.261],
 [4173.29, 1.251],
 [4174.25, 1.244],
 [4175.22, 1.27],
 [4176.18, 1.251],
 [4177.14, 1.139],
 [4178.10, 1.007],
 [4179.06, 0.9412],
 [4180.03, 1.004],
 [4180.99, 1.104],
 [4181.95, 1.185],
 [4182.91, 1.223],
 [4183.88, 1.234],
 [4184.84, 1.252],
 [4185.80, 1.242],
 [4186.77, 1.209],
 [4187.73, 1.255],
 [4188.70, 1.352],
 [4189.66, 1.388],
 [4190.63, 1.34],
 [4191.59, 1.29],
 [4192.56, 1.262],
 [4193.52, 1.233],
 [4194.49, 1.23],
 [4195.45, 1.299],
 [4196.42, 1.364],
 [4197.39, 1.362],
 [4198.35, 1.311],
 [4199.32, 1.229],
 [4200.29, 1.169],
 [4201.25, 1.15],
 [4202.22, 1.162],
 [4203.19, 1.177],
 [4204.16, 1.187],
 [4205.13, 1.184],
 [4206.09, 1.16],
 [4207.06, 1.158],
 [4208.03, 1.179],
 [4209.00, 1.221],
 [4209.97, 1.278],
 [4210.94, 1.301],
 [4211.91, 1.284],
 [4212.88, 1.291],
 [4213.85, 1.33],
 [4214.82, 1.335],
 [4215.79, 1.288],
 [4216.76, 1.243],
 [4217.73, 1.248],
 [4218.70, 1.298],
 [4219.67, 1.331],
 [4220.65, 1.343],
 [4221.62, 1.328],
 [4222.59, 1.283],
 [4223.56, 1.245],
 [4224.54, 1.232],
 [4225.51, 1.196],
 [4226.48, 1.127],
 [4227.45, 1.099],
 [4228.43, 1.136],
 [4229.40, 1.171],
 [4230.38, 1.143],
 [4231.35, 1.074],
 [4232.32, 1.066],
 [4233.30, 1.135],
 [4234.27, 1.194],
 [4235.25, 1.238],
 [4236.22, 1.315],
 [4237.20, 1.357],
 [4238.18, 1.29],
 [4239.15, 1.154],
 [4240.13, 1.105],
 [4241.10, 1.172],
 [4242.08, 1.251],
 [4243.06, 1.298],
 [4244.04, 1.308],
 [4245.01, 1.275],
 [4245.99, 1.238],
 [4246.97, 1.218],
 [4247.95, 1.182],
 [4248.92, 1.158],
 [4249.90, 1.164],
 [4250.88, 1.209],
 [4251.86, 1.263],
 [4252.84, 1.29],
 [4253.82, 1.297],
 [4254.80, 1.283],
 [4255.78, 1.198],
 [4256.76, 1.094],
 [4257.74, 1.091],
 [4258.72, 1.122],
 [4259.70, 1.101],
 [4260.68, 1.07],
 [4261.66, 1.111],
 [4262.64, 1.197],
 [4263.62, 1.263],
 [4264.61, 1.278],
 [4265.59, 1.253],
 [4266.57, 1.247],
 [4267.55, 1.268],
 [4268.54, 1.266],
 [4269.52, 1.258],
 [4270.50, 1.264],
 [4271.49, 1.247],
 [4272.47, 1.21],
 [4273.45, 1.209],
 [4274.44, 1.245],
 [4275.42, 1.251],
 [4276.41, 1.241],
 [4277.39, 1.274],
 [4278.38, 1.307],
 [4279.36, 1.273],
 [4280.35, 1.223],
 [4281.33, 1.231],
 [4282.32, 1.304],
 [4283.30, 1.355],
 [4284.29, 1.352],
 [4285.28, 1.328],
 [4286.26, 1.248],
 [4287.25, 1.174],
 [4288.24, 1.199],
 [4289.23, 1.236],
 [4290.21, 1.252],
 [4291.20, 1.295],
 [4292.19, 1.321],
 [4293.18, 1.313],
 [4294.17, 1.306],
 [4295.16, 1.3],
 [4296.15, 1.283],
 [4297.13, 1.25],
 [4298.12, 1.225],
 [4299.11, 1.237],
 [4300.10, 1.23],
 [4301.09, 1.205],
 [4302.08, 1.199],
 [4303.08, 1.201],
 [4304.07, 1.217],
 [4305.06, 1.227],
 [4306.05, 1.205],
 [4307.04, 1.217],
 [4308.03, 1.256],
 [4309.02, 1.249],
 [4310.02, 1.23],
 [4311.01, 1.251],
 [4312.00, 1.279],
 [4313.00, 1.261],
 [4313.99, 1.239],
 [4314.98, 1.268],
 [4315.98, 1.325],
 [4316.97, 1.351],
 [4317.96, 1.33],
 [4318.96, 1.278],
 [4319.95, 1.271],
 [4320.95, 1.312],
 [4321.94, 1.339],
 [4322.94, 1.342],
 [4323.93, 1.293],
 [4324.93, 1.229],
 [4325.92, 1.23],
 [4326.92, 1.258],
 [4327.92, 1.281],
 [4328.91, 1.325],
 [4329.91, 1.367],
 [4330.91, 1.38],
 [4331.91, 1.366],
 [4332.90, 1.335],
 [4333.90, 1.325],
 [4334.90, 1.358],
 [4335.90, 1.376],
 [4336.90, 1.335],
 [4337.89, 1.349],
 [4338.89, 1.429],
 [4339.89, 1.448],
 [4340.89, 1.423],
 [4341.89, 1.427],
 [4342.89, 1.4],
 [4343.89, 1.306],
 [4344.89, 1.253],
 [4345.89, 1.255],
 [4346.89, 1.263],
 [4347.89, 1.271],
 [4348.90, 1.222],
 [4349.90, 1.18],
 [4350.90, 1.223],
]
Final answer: 1.26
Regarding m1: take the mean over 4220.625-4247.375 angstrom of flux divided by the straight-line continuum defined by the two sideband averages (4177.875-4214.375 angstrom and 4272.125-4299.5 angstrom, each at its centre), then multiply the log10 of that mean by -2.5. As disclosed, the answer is 0.03 mag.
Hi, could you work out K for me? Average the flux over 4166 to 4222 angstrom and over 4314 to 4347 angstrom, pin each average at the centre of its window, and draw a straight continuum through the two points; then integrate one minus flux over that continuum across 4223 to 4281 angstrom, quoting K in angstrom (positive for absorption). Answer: 2.75 angstrom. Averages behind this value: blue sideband 1.23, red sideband 1.33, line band 1.21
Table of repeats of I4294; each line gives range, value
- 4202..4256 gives 1.23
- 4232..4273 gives 1.21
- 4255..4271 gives 1.19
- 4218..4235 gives 1.2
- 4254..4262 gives 1.14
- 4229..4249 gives 1.21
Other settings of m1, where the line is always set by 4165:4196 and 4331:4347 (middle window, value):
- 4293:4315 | 0.07 mag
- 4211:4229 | -0.01 mag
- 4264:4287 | 0.03 mag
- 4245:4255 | 0.04 mag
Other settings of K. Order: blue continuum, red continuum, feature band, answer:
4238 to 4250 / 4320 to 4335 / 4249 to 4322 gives 1.1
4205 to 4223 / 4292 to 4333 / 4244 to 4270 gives 1.3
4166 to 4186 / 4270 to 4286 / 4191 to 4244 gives -1.0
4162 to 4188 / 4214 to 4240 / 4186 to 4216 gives -1.3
